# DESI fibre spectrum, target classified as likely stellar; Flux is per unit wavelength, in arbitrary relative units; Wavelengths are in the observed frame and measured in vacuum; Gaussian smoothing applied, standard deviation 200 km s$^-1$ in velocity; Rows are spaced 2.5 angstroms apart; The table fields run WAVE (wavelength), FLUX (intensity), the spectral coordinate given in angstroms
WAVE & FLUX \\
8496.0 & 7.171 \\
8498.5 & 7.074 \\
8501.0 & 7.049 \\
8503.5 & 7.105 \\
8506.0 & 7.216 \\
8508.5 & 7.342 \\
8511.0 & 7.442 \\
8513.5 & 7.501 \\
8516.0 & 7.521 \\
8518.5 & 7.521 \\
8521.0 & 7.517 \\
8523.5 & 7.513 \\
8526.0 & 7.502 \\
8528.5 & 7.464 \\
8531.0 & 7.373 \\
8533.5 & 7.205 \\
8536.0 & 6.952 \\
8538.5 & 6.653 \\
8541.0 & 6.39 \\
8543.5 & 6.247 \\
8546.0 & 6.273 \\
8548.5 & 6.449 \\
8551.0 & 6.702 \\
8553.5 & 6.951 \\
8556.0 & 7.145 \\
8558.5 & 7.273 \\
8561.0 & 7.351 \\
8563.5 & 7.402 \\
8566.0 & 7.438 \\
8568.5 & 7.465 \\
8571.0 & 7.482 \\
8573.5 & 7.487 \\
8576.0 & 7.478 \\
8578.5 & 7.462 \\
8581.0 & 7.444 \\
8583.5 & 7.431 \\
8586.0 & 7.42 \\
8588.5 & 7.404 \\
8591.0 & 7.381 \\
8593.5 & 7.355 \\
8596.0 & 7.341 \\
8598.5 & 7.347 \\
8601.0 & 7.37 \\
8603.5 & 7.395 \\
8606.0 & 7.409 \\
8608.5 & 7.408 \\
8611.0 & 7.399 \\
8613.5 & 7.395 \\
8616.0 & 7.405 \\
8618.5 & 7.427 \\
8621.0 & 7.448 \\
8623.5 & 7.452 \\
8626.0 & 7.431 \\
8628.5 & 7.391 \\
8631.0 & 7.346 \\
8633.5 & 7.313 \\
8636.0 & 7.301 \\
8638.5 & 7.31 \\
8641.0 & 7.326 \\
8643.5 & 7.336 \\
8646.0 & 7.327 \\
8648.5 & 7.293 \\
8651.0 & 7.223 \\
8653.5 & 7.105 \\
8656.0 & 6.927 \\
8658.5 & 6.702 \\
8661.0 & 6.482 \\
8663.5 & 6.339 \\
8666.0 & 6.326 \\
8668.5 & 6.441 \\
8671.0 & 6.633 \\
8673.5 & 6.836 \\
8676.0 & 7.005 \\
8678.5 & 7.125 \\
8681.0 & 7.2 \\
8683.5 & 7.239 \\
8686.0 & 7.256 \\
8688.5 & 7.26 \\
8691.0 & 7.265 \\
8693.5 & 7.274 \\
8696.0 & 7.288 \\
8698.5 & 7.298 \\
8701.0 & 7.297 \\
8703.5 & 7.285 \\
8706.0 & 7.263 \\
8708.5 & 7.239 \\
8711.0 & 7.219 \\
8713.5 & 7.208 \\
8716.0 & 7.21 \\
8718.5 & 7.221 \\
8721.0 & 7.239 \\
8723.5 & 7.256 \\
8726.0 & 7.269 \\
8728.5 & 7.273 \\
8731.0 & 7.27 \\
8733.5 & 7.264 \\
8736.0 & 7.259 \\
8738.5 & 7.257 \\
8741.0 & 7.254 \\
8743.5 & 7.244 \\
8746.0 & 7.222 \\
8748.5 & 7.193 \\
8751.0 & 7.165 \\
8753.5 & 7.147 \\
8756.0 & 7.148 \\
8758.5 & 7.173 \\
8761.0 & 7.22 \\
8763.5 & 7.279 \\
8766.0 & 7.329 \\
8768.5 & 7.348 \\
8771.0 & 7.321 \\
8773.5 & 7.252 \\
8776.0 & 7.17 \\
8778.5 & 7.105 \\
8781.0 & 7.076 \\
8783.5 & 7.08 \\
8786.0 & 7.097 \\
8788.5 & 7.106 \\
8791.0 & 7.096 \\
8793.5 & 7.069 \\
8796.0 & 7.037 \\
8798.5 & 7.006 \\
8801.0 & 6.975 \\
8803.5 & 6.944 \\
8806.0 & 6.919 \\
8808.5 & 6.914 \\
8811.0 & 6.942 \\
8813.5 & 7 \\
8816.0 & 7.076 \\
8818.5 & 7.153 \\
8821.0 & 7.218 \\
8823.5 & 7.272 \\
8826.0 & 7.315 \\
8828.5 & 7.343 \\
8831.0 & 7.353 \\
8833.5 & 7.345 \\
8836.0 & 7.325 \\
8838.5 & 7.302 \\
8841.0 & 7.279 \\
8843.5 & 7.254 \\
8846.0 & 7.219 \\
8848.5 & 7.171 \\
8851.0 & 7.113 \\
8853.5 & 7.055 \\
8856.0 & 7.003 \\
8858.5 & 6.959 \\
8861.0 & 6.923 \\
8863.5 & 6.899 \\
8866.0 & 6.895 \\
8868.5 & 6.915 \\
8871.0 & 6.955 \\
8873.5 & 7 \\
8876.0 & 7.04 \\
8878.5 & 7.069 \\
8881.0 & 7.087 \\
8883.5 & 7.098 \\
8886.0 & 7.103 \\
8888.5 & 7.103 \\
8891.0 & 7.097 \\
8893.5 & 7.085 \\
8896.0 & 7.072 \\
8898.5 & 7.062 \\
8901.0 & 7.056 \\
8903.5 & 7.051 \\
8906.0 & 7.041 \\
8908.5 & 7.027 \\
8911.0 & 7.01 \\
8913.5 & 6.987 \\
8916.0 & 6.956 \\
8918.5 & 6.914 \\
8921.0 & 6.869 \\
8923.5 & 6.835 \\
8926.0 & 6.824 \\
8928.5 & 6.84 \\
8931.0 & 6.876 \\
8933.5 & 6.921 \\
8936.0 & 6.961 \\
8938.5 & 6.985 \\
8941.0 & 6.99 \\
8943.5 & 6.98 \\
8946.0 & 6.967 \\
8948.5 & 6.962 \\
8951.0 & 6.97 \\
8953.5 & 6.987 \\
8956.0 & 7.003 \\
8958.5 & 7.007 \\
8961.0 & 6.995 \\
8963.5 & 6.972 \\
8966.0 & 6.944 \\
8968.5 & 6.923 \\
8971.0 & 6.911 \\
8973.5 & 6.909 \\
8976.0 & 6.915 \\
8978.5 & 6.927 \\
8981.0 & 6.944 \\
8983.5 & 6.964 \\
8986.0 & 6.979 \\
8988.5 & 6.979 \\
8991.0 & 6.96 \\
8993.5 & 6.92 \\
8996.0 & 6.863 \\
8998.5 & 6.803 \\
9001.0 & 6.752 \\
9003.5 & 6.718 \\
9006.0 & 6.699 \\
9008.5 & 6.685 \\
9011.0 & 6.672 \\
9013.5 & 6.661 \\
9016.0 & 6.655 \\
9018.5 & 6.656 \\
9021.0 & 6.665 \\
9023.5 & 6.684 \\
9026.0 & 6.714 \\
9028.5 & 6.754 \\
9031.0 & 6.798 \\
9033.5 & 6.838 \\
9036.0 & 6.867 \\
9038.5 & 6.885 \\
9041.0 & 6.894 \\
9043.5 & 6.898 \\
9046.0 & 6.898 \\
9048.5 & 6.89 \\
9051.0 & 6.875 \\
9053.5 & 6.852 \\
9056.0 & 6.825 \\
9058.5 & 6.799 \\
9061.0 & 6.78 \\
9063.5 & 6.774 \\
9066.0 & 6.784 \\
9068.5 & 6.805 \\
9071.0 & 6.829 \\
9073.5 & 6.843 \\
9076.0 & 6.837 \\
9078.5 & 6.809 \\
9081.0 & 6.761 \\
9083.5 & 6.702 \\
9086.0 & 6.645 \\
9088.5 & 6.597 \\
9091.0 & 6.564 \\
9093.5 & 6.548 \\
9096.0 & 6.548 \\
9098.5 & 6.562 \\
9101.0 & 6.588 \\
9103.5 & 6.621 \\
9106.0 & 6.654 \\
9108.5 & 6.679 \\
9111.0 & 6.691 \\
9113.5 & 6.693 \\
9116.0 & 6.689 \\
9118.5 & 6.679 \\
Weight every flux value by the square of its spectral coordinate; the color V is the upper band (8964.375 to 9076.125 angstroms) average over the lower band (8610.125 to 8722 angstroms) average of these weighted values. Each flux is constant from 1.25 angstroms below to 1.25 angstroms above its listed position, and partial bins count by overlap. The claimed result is 1.03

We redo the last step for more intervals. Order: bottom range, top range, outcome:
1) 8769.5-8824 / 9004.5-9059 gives 1.01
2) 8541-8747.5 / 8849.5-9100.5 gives 1.03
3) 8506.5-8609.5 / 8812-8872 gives 1.05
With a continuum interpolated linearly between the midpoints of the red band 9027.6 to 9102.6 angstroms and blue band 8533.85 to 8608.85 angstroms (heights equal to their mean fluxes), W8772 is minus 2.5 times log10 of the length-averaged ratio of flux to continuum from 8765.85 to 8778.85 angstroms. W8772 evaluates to -0.04 mag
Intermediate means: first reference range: 7.17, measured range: 7.26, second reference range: 6.77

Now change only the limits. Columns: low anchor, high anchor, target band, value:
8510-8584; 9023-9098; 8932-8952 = -0.01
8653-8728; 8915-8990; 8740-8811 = -0.02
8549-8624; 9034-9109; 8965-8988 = -0.01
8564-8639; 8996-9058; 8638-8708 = 0.04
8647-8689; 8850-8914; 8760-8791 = -0.04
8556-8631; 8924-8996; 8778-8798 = 0.01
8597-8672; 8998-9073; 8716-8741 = -0.03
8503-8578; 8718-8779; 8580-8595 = -0.03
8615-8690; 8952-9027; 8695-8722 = -0.03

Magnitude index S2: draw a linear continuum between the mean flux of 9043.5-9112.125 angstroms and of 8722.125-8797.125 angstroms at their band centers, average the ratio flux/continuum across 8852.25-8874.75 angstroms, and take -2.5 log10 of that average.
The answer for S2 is 0.01 mag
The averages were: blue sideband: 7.2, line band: 6.96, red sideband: 6.73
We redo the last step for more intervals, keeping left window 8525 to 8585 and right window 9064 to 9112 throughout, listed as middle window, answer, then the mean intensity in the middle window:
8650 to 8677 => 0.05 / 6.72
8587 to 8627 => -0.05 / 7.4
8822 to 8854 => -0.06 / 7.26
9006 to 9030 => 0.01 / 6.68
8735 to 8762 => -0.04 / 7.21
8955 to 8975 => -0.03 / 6.96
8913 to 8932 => -0.01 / 6.88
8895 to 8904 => -0.03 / 7.06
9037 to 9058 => -0.02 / 6.87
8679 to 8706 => -0.04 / 7.26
